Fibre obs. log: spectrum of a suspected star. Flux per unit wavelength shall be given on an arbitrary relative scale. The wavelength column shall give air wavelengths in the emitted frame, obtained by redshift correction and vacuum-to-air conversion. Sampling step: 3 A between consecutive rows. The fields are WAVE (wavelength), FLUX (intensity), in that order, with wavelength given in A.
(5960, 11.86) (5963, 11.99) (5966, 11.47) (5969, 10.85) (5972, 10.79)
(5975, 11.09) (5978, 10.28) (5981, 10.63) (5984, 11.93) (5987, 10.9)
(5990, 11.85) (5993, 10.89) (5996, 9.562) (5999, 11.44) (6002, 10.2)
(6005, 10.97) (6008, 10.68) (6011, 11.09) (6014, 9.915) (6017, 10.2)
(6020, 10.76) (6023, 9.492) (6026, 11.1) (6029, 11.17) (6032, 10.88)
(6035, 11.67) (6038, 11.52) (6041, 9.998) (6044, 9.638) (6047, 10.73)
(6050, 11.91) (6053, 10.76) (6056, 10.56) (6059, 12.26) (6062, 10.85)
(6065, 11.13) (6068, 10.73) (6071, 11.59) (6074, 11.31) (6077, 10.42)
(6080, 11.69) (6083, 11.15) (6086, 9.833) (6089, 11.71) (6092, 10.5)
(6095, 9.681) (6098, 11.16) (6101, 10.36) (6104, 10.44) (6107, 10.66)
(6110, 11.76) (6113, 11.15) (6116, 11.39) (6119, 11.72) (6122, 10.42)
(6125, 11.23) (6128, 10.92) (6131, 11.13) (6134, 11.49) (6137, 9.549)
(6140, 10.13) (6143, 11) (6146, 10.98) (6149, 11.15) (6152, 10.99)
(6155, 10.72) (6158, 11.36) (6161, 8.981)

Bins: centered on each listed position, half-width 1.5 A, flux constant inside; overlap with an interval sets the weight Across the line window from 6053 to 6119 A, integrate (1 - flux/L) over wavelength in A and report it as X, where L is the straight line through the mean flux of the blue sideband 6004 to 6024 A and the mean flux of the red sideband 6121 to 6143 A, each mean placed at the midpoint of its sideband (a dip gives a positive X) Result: -2.3 A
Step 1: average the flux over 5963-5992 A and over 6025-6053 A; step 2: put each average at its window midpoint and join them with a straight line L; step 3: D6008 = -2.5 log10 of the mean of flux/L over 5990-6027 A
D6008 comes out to 0.05 mag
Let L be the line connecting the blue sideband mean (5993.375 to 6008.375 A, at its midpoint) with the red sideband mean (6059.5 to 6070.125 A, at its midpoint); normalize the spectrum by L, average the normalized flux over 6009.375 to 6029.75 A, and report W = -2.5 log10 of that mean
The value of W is 0.02 mag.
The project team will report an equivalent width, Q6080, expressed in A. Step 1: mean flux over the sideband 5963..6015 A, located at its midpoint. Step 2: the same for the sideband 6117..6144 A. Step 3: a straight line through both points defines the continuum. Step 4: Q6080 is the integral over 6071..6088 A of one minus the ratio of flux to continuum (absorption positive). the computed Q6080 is -0.2 A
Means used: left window 10.9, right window 10.9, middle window 11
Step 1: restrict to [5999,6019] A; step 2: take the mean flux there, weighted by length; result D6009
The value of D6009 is 10.6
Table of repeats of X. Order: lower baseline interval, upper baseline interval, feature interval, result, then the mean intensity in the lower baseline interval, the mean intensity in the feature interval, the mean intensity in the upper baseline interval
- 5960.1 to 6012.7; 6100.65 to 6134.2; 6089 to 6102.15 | 0.6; 11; 10.6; 11.1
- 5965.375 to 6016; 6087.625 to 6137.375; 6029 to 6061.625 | -0.4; 10.8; 11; 10.9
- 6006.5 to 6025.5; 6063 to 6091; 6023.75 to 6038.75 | -0.9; 10.4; 11.2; 11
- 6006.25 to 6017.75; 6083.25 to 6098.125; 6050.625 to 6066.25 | -0.9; 10.5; 11.2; 10.6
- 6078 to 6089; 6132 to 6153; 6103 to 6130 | -0.6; 11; 11.1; 10.8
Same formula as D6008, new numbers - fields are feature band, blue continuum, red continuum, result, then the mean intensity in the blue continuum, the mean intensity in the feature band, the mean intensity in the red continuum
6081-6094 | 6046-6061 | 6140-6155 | 0.03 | 11.2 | 10.8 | 10.9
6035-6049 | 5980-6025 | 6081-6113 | 0.01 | 10.7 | 10.7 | 10.8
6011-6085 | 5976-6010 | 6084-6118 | -0.01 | 10.9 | 10.9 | 10.8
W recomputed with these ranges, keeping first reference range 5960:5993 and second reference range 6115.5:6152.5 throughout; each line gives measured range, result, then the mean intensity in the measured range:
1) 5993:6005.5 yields 0.06 mag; 10.6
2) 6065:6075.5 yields -0.02 mag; 11.2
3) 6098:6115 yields 0.01 mag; 10.9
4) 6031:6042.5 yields 0.01 mag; 11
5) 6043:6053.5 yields 0.03 mag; 10.8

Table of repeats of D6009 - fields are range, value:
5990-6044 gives 10.7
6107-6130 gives 11.2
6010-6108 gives 10.8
